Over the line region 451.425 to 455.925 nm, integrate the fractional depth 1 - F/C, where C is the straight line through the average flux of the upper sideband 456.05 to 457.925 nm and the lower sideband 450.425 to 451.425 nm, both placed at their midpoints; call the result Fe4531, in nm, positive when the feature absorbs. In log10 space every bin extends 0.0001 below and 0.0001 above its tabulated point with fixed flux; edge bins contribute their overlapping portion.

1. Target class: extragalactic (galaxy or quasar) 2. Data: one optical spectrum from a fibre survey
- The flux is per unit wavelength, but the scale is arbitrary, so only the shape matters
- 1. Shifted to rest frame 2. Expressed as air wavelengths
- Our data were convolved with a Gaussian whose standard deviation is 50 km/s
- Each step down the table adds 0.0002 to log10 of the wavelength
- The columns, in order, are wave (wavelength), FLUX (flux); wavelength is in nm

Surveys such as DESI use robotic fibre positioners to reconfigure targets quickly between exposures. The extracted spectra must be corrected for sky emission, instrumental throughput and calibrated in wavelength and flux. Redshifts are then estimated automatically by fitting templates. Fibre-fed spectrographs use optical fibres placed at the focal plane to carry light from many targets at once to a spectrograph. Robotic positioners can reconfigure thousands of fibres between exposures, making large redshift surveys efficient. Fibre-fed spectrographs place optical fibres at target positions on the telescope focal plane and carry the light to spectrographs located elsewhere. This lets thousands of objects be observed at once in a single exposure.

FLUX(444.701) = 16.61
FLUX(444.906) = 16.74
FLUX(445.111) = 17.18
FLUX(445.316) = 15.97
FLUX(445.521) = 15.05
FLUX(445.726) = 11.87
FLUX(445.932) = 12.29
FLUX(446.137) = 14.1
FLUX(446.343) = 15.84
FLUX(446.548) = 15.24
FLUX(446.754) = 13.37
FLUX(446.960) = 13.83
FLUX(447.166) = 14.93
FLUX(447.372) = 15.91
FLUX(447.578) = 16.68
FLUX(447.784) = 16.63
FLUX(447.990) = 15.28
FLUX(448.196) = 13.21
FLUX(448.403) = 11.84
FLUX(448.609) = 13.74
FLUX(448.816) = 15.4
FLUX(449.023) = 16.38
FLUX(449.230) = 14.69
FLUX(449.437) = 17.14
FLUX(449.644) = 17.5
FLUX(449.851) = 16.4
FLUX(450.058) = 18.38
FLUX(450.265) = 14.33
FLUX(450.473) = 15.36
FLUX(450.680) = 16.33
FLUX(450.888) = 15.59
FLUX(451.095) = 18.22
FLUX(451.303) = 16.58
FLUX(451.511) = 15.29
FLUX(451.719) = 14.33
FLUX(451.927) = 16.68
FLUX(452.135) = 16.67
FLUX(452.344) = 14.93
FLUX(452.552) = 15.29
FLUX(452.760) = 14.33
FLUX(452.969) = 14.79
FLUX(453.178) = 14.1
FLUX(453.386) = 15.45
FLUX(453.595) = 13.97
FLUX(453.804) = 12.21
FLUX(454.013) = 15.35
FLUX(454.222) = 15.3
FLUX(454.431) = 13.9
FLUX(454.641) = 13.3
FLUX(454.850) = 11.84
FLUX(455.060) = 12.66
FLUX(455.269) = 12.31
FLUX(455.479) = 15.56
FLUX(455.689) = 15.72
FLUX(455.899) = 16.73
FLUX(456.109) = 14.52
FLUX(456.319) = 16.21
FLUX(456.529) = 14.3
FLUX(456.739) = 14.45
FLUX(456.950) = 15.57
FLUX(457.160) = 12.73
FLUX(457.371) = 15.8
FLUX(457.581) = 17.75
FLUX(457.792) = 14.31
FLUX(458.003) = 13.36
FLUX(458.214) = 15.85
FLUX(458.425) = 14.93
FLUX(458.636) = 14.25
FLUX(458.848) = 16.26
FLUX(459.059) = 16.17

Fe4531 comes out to 0.37 nm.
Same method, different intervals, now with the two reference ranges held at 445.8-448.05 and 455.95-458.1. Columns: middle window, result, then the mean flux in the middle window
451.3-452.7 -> -0.06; 15.6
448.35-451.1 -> -0.17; 15.8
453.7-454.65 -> 0.05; 14.1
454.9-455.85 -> 0.05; 14.1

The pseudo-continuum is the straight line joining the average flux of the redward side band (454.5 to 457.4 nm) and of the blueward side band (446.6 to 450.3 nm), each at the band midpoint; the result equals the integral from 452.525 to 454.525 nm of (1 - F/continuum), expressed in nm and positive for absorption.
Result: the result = 0.03 nm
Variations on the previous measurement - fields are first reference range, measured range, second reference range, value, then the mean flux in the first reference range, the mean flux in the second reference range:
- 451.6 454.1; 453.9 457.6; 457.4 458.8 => 0.11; 14.8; 15.2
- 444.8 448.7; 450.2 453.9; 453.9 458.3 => -0.15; 14.7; 14.6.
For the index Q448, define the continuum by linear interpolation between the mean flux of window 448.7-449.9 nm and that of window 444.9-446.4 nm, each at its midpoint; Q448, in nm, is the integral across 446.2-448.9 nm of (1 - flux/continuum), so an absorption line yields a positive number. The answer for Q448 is 0.13 nm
